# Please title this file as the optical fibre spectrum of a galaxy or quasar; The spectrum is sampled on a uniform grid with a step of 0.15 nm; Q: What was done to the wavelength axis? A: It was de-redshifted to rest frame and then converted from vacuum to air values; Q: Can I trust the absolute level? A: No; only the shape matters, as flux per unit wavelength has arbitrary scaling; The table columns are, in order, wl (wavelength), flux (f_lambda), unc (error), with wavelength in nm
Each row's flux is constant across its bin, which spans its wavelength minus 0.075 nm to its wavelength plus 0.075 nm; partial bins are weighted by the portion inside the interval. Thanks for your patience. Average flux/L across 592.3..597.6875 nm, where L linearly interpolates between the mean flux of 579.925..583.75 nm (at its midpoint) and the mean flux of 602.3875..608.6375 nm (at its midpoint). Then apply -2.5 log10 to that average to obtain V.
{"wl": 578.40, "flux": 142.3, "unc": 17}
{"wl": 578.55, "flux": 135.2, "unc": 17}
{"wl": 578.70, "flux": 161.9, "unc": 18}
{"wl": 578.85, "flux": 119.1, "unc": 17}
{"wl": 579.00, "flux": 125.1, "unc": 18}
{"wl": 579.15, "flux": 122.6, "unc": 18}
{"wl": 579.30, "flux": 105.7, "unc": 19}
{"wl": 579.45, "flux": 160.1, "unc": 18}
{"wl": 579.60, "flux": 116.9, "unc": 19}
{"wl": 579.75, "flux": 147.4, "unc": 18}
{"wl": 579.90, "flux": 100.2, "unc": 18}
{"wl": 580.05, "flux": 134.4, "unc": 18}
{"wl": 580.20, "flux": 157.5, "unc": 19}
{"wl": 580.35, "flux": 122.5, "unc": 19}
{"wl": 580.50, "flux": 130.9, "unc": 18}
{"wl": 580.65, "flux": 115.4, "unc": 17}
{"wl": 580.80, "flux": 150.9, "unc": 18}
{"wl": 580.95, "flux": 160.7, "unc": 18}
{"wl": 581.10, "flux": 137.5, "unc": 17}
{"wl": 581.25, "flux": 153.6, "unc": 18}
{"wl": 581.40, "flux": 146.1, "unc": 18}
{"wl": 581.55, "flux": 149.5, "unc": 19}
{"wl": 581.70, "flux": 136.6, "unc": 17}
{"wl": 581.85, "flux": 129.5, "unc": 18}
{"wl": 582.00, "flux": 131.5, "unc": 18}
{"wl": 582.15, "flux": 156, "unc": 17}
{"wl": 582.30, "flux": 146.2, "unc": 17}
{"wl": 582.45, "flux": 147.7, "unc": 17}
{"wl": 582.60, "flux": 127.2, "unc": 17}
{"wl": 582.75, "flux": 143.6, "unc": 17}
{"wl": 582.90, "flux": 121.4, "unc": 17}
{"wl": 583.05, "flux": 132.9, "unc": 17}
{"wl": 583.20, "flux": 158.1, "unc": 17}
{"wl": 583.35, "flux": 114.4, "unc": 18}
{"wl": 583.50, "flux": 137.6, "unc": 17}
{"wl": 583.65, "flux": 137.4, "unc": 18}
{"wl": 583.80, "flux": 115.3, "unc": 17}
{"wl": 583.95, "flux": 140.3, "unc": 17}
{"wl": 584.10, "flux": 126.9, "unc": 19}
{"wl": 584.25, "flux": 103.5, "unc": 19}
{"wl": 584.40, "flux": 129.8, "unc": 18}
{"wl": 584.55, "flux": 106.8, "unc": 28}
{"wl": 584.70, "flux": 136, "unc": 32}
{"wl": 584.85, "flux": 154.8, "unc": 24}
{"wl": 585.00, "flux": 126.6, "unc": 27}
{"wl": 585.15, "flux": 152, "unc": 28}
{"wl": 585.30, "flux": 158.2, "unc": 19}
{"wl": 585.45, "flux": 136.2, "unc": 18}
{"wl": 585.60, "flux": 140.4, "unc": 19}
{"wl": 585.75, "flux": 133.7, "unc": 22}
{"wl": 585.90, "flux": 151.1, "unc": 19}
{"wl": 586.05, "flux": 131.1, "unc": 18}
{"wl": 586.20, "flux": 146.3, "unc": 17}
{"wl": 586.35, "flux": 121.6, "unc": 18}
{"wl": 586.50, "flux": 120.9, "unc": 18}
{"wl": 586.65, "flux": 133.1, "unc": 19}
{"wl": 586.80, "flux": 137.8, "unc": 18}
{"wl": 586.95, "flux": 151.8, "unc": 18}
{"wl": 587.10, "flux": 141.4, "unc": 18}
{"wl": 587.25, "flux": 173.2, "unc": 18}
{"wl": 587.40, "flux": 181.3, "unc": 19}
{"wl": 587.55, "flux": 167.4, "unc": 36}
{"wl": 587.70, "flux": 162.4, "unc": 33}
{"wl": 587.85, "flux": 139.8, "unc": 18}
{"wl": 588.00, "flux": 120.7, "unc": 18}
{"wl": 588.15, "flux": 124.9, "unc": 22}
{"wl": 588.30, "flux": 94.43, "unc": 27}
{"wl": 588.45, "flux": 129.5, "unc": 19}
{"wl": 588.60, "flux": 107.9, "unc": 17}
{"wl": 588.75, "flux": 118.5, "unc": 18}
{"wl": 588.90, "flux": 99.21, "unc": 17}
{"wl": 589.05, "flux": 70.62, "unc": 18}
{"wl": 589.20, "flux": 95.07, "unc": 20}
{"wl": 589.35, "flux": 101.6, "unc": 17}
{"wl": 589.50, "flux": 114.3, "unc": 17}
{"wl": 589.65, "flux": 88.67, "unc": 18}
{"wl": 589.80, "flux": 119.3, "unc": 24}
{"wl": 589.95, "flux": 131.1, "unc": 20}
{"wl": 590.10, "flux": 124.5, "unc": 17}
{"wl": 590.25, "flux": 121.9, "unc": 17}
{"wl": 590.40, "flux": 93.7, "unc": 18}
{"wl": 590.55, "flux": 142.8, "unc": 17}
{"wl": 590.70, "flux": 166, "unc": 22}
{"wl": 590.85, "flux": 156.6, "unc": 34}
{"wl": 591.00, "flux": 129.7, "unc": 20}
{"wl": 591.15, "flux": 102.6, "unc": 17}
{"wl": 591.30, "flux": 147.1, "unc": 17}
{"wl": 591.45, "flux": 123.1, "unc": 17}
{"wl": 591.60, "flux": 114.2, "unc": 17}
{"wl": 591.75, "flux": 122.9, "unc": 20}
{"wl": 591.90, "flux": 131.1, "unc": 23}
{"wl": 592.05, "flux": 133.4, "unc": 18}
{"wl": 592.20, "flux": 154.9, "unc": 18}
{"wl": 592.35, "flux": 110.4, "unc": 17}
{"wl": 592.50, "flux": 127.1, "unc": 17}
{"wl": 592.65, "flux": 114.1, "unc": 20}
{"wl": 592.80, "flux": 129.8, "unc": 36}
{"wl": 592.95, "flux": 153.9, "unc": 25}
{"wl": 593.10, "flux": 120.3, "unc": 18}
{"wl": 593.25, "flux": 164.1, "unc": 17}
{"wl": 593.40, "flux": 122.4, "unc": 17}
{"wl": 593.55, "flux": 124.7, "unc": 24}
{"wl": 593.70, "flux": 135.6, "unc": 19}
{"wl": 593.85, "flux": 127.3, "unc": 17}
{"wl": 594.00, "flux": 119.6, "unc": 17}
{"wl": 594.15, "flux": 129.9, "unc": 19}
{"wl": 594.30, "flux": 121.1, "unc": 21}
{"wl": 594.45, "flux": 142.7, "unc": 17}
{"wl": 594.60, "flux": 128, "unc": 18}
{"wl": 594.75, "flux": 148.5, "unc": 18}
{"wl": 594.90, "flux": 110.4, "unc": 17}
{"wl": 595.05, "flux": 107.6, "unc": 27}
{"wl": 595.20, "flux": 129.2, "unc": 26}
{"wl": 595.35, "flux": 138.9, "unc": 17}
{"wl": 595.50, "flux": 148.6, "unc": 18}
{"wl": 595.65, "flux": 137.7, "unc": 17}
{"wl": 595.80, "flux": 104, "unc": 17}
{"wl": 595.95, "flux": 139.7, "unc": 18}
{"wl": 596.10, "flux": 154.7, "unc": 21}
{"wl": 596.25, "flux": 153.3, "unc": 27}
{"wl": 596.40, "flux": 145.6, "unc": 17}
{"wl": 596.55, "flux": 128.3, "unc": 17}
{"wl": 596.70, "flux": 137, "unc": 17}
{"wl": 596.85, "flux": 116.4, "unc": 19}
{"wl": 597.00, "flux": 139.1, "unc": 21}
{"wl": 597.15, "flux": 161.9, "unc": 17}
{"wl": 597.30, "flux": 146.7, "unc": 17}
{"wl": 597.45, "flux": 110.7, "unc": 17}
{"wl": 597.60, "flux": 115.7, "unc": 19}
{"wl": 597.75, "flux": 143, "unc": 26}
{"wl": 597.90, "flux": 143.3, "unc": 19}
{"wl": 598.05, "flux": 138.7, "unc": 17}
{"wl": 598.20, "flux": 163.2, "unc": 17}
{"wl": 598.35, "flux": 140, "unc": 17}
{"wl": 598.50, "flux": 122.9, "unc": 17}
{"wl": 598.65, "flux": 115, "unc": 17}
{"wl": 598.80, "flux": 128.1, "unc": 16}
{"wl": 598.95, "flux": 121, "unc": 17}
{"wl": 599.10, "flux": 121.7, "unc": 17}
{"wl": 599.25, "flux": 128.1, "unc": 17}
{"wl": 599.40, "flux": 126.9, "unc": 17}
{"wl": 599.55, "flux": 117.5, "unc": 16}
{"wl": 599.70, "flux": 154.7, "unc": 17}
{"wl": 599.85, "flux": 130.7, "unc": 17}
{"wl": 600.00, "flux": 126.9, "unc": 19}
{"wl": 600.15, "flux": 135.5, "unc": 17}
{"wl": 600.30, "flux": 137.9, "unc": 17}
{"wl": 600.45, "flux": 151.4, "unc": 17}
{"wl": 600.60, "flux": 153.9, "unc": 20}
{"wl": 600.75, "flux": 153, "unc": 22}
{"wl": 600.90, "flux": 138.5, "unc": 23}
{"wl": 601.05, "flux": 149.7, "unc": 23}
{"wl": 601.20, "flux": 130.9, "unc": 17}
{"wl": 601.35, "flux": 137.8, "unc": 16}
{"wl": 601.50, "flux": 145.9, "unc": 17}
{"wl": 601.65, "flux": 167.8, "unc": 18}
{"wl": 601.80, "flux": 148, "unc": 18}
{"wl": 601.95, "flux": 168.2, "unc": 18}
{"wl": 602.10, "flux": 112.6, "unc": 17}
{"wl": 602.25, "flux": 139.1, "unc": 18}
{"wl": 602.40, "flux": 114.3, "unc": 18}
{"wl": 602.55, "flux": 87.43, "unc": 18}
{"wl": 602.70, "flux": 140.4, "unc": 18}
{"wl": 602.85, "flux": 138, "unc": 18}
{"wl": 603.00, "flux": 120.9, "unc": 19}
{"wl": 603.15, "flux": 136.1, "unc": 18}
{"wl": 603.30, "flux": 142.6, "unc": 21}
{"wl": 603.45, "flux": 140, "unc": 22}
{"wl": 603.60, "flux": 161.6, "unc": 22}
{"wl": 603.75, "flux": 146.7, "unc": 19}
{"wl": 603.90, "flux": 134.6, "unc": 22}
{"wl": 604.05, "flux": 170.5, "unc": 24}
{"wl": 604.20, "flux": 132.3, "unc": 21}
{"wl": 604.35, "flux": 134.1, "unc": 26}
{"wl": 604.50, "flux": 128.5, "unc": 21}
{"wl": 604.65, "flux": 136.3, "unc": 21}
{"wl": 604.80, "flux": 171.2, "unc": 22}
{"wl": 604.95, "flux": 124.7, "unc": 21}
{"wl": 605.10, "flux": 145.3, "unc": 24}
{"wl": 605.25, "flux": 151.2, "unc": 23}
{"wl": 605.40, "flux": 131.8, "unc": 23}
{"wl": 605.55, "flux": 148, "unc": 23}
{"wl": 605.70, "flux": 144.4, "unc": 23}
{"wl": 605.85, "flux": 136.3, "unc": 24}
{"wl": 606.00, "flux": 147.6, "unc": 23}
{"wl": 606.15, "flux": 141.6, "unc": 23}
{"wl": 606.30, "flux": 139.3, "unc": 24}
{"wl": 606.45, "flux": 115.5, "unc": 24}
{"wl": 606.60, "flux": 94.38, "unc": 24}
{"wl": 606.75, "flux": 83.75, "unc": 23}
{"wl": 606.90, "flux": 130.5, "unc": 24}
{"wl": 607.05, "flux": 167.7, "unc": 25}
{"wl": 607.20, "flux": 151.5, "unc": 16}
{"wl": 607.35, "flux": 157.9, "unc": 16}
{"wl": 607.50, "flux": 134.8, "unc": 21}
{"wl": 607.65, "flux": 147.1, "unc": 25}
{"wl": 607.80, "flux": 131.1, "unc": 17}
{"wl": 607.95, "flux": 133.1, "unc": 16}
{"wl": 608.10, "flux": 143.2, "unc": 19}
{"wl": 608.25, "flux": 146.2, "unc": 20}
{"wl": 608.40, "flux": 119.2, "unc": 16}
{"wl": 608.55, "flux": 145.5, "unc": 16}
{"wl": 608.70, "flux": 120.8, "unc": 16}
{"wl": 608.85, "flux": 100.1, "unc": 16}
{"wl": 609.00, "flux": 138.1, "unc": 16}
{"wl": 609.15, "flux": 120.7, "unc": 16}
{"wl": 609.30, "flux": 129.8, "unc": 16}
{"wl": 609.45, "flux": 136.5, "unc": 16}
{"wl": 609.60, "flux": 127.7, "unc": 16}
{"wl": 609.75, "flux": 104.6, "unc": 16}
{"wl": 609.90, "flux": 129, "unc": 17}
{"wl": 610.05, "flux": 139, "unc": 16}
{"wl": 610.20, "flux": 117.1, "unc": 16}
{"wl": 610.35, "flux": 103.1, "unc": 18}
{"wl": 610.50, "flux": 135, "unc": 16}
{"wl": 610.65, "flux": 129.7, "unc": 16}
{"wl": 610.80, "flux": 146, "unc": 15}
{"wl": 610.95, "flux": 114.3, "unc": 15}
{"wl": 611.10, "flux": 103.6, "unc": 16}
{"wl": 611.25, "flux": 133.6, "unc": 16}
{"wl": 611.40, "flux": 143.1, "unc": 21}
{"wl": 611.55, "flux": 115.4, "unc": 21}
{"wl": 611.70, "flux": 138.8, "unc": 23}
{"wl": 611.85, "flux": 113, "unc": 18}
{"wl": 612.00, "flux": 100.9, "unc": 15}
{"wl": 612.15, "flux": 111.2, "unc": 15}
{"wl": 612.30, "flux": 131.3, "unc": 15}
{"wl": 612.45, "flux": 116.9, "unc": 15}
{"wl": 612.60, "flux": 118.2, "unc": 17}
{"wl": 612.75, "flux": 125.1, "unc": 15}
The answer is 0.046 mag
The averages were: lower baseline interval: 138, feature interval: 132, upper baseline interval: 137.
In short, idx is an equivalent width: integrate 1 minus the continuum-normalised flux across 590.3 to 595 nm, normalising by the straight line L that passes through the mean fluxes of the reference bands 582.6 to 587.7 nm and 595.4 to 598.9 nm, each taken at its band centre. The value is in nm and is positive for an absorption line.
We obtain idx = 0.23 nm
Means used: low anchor 138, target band 130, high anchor 136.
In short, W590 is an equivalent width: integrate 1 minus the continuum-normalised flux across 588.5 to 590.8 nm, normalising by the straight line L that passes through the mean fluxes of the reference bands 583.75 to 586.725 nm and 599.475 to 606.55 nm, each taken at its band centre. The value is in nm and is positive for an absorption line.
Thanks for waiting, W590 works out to 0.36 nm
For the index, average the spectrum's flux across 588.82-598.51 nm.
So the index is 129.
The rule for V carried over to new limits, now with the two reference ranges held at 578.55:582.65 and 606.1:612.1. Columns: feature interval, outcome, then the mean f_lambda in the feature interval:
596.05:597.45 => -0.07 mag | 141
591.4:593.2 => 0.04 mag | 129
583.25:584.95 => 0.06 mag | 128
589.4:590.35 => 0.16 mag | 116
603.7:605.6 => -0.11 mag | 143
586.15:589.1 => 0.02 mag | 133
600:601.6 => -0.10 mag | 143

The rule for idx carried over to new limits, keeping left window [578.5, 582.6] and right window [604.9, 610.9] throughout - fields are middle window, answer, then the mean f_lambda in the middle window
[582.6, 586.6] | 0.08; 134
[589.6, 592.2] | 0.14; 128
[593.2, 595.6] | 0.06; 131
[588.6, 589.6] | 0.26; 100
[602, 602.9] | 0.07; 123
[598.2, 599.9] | 0.05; 129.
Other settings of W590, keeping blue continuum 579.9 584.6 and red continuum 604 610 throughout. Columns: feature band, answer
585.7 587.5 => -0.120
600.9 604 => -0.084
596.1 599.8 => 0.009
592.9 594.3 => 0.029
